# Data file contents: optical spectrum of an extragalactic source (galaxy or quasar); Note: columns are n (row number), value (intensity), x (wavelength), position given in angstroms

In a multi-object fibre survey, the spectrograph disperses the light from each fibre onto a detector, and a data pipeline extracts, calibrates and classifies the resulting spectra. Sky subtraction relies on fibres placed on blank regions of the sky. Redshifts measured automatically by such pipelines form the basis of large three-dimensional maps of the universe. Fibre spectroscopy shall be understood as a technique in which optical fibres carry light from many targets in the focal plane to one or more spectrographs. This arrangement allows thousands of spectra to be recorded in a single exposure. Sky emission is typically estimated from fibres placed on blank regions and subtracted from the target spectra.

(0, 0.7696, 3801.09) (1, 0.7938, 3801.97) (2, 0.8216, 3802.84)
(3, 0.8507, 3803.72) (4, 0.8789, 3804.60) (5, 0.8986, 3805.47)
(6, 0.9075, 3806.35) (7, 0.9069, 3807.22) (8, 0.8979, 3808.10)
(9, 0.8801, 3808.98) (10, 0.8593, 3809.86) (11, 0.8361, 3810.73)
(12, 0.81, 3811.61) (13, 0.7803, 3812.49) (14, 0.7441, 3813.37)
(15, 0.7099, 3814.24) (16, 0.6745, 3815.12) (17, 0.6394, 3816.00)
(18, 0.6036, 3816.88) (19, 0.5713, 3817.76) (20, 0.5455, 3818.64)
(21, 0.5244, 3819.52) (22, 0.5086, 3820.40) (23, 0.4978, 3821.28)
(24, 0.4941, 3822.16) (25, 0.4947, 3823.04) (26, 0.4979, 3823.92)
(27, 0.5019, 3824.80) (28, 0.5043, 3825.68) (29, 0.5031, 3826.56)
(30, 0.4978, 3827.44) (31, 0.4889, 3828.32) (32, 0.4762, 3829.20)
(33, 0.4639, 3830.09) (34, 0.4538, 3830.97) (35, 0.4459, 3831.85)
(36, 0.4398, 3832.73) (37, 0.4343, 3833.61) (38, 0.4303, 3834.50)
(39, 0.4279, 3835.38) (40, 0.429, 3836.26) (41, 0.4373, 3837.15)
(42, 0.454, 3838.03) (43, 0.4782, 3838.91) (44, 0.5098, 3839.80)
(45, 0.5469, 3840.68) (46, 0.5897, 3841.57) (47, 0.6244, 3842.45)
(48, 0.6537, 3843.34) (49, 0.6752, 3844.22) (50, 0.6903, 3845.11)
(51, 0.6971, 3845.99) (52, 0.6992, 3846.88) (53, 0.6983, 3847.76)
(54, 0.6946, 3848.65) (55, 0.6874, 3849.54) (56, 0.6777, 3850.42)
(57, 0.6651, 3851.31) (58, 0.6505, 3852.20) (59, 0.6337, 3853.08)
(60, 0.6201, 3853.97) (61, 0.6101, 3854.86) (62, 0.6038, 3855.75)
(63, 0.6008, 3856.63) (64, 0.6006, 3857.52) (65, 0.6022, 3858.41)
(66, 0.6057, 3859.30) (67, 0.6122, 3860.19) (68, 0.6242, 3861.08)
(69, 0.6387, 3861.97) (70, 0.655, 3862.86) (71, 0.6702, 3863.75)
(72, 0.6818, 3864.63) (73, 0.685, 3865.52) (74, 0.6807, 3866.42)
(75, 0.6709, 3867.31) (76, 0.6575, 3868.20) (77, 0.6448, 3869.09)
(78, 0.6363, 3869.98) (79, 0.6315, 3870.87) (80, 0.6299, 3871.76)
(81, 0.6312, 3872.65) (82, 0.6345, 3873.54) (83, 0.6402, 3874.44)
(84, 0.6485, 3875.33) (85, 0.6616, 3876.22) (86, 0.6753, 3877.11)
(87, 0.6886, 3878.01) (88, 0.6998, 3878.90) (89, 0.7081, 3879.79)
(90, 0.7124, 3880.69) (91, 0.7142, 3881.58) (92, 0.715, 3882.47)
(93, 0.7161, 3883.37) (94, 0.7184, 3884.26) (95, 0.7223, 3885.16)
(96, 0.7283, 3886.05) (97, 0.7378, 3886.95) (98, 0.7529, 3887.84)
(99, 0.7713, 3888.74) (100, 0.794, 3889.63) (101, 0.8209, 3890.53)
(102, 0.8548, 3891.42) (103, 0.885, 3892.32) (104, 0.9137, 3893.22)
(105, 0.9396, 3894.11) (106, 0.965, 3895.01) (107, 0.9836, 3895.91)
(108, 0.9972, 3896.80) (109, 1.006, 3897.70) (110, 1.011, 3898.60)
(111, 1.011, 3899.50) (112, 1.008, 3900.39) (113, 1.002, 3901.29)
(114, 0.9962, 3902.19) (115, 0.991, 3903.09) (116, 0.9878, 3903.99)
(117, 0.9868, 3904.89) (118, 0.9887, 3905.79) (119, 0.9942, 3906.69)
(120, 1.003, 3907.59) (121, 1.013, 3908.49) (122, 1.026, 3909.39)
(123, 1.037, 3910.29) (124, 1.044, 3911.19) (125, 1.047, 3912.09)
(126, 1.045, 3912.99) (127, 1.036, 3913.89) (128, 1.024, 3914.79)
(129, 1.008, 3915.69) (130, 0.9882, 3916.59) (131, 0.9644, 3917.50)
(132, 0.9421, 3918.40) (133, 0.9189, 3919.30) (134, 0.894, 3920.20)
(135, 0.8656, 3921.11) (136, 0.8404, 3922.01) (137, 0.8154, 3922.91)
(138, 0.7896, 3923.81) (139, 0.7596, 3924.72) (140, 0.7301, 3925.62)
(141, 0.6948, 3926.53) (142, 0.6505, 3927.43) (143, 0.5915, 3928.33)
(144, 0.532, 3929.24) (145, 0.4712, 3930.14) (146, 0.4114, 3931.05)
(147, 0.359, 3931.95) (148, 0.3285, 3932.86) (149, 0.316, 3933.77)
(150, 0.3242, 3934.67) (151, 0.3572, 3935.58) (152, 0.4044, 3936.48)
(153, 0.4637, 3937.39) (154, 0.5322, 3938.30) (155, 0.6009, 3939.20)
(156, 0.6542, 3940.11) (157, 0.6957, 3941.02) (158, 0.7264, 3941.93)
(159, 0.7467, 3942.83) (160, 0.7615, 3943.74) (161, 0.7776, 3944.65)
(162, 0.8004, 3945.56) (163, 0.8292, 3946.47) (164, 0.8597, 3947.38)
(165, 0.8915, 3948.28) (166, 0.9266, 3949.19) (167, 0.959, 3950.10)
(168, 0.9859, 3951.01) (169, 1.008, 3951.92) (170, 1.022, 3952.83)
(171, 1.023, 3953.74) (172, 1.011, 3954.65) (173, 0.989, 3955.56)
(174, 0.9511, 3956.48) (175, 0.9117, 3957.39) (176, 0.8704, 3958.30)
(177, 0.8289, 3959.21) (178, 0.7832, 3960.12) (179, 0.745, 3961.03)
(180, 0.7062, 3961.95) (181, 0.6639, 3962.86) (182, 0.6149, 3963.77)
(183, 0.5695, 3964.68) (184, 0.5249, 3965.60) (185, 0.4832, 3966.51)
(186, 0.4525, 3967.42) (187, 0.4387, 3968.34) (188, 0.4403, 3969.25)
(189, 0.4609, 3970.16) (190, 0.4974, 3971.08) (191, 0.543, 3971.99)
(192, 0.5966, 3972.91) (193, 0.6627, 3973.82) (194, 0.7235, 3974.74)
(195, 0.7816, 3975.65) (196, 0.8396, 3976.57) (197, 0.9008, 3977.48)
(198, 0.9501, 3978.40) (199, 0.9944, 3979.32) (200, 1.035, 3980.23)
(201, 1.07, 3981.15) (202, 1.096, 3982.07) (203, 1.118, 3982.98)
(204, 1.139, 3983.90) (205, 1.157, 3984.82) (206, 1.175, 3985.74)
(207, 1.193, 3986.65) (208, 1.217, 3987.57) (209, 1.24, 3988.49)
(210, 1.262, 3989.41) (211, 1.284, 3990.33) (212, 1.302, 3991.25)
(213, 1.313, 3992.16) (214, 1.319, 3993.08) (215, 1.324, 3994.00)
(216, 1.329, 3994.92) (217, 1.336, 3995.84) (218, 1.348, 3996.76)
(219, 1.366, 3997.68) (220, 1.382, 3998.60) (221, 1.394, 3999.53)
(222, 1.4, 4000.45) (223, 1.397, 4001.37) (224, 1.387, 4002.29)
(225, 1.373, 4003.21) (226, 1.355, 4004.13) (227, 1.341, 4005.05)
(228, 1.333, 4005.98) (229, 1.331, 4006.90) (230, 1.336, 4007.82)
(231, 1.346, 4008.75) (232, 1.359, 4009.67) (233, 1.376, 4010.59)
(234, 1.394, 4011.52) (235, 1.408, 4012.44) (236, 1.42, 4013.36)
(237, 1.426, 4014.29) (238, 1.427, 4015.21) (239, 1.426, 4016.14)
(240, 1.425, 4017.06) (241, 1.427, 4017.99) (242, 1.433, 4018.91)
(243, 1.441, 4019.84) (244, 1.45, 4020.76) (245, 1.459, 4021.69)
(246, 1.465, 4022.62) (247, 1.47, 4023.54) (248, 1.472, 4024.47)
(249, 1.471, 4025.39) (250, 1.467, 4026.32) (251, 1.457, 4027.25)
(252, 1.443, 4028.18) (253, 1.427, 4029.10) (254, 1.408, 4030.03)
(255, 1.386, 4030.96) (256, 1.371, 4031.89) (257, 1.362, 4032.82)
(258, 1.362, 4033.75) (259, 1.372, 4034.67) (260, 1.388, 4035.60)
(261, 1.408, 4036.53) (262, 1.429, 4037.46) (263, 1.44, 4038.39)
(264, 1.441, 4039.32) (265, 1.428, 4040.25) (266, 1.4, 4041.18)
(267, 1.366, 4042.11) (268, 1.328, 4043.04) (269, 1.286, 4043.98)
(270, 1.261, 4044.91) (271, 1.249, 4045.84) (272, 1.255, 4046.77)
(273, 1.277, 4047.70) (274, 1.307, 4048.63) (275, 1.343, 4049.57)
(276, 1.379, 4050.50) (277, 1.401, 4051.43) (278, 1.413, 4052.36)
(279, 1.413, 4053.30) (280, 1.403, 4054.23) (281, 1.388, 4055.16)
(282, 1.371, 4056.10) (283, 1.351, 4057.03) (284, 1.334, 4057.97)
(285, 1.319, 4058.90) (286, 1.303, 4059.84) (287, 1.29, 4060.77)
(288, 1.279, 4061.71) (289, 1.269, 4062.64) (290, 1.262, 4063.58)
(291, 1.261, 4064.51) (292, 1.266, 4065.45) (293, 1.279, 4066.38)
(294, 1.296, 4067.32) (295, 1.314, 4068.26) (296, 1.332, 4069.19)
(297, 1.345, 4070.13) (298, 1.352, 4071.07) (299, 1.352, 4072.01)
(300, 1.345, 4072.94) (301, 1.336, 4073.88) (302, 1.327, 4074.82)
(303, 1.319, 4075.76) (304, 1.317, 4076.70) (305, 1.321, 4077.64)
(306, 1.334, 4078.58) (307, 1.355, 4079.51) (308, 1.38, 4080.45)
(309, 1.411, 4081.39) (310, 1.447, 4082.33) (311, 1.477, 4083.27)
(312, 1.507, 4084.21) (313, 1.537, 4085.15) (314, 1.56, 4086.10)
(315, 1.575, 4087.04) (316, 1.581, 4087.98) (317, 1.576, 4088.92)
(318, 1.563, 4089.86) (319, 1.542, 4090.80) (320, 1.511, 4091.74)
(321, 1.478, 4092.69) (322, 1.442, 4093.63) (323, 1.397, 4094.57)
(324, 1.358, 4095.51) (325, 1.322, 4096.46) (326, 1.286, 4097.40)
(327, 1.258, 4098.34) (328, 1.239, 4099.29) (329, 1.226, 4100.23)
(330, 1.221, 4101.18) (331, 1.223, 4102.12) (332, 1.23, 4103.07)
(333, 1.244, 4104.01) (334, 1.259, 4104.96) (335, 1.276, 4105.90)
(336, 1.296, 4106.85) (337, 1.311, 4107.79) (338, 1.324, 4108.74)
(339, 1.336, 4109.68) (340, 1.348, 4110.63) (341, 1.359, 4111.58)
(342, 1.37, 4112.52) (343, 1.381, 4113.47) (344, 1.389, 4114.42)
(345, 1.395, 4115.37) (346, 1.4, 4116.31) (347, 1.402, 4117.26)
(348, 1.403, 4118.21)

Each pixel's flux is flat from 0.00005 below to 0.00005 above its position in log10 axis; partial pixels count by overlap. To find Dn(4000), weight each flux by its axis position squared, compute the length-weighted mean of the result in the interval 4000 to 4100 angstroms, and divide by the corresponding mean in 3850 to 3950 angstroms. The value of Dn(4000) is 1.97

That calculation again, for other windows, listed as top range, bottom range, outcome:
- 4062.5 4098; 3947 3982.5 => 1.87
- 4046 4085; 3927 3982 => 2.02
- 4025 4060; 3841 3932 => 1.92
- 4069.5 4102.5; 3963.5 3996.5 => 1.57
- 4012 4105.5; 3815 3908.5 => 2.23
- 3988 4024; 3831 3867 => 2.50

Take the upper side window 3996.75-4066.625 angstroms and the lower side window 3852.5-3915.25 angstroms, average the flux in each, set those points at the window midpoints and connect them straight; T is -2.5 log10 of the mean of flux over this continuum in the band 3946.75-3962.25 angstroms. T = 0.176 mag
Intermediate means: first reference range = 0.796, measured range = 0.911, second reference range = 1.38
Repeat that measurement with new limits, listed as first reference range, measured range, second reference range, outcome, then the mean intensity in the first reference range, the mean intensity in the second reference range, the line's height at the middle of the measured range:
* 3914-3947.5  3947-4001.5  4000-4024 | 0.122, 0.689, 1.4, 1.07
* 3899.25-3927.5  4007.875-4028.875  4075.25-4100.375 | -0.161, 0.944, 1.42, 1.23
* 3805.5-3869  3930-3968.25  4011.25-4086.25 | 0.413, 0.614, 1.38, 1.02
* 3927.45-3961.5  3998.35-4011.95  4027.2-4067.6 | -0.246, 0.714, 1.35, 1.09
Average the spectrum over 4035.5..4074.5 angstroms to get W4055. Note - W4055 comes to 1.34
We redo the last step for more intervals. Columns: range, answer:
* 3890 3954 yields 0.828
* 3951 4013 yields 1.04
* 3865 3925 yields 0.847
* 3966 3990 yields 0.866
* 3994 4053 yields 1.39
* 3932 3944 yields 0.522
